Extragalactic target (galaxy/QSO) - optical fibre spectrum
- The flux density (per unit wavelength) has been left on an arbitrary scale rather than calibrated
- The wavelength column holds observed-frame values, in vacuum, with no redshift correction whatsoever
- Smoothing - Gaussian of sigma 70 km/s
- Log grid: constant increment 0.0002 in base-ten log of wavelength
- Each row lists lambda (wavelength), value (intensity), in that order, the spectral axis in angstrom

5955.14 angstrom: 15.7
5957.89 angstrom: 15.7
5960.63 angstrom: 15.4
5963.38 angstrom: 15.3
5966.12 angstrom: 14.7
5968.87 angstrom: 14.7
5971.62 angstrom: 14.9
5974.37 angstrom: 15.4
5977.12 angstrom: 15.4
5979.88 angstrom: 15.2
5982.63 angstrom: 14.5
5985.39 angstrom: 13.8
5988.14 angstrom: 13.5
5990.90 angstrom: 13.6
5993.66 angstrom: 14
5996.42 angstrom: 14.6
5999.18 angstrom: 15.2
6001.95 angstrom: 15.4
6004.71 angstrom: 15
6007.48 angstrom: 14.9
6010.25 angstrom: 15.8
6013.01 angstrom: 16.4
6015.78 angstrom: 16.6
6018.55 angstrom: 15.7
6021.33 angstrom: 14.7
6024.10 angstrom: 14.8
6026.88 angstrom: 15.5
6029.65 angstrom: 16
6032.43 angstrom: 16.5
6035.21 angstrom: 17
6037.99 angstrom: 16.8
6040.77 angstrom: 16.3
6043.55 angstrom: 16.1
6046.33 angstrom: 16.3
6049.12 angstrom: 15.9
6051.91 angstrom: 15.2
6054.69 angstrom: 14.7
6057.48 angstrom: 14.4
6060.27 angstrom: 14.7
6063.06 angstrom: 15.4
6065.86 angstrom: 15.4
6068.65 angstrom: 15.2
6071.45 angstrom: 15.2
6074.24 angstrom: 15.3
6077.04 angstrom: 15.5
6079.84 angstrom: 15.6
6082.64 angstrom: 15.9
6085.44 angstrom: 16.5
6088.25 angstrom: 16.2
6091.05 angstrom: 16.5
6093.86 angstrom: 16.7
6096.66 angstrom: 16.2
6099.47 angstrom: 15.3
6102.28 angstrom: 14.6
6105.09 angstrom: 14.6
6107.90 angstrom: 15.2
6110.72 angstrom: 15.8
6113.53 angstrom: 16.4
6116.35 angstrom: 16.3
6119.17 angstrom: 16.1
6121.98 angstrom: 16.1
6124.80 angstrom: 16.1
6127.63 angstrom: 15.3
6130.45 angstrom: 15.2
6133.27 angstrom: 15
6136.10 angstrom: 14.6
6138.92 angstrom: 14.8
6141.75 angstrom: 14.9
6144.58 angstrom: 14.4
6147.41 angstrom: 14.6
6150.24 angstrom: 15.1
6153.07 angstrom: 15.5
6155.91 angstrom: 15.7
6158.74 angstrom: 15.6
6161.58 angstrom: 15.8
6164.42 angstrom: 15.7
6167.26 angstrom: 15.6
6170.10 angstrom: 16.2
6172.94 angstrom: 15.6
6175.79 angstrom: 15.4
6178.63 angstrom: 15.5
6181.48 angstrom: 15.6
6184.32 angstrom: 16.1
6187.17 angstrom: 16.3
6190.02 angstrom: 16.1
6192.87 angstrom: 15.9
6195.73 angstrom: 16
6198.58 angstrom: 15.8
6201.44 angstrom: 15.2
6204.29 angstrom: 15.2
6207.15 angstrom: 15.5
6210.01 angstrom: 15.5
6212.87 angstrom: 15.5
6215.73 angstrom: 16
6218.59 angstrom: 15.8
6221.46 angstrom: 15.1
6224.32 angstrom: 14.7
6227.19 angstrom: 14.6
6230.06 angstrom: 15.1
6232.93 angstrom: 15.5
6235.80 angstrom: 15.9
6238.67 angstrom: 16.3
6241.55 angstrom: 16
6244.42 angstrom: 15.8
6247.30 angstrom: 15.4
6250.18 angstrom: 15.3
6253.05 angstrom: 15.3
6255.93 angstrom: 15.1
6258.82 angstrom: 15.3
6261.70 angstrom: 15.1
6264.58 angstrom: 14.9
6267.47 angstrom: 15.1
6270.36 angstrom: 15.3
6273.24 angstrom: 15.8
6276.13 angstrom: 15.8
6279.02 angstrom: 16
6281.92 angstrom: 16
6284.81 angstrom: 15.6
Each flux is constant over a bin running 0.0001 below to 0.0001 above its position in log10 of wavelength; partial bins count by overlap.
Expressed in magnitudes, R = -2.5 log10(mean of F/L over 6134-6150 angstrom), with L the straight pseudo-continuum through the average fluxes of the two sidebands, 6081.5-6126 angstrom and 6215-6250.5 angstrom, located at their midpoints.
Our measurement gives 0.077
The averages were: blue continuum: 15.9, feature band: 14.7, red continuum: 15.5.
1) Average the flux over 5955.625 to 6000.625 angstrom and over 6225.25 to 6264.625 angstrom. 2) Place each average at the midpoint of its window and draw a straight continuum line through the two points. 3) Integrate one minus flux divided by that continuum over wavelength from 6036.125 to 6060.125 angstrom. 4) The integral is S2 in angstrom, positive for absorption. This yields -1.2 angstrom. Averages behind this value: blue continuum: 14.8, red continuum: 15.4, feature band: 15.7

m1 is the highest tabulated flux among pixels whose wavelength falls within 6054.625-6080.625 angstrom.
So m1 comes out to 15.6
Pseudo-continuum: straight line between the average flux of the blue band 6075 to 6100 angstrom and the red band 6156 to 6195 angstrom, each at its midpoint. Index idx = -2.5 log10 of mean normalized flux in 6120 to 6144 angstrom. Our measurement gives 0.05 mag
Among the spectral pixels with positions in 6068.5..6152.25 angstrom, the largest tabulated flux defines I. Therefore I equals 16.7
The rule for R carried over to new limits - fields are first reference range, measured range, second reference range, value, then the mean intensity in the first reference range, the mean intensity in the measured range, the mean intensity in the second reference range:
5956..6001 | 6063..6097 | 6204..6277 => -0.06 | 14.8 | 15.8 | 15.4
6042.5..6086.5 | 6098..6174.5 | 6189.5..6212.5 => 0.01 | 15.4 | 15.4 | 15.6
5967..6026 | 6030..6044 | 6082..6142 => -0.09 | 15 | 16.5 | 15.7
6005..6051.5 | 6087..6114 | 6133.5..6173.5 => -0.01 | 15.9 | 15.7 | 15.3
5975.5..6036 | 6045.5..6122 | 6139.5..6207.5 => -0.02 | 15.2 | 15.6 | 15.5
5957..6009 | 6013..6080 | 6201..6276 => -0.05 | 14.8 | 15.6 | 15.4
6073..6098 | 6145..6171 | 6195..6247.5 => 0.02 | 16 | 15.5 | 15.5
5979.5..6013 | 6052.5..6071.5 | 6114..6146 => 0.00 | 14.7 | 15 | 15.4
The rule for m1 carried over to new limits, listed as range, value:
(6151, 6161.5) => 15.7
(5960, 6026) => 16.6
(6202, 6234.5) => 16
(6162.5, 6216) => 16.3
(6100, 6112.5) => 15.8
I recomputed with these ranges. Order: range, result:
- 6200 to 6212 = 15.5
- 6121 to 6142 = 16.1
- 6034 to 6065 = 17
